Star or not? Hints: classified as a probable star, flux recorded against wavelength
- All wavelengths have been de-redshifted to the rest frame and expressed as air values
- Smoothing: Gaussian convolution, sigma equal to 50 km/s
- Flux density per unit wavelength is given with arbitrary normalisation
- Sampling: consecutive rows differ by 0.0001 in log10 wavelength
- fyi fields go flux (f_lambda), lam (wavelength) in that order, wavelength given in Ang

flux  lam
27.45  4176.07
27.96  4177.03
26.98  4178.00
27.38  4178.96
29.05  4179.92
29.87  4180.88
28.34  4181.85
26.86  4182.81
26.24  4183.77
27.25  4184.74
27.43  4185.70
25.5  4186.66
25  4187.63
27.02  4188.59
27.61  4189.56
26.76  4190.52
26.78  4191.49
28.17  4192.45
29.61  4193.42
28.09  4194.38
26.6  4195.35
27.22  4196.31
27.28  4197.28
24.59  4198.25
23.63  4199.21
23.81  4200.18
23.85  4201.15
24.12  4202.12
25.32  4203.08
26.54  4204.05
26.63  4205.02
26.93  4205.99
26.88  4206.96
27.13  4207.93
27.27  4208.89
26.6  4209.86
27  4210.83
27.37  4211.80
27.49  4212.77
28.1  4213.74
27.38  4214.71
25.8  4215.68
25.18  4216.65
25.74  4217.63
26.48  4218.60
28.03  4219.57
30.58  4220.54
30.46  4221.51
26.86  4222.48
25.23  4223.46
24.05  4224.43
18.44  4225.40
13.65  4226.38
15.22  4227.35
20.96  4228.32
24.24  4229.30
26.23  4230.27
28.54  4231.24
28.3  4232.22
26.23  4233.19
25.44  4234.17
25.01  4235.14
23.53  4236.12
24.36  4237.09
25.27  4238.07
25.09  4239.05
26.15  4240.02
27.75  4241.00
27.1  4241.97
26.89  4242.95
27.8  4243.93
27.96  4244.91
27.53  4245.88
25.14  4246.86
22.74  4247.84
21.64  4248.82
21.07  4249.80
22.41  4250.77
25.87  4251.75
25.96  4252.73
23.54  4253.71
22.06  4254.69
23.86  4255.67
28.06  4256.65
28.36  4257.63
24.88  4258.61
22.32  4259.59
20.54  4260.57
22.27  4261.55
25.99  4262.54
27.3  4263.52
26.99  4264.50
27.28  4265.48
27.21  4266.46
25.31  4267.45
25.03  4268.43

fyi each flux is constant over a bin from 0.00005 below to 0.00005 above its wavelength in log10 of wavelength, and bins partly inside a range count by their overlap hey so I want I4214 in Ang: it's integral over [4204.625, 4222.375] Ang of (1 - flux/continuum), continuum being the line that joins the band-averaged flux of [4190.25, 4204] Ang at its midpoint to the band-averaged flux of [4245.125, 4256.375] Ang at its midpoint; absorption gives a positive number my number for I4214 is -1.25 Ang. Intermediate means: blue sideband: 26.1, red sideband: 24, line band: 27.3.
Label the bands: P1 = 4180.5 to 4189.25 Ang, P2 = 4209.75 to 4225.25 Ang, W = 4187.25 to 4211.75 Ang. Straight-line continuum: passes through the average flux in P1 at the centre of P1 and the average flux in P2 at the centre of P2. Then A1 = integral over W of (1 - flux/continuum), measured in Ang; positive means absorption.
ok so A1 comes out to 0.5 Ang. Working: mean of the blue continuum 27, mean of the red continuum 26.8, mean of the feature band 26.4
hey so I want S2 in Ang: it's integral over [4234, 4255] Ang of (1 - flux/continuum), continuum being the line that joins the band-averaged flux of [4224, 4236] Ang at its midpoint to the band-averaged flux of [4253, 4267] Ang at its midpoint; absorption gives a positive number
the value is -0.9 Ang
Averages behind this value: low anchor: 23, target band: 25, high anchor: 25.1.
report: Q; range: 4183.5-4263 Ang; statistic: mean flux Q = 25.5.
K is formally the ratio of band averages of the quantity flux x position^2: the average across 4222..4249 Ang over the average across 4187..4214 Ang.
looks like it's 0.9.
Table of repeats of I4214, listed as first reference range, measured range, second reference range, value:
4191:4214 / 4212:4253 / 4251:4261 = 0.32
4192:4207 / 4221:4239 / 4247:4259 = 0.73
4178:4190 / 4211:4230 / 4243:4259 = 0.87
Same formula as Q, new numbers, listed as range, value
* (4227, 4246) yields 25.5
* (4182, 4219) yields 26.5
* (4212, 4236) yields 25.1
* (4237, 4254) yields 25.3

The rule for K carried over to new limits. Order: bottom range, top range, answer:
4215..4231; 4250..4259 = 1.04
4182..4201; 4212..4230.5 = 0.94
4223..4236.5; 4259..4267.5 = 1.09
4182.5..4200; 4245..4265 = 0.95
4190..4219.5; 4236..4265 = 0.97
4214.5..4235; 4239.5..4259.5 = 1.03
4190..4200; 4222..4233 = 0.87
